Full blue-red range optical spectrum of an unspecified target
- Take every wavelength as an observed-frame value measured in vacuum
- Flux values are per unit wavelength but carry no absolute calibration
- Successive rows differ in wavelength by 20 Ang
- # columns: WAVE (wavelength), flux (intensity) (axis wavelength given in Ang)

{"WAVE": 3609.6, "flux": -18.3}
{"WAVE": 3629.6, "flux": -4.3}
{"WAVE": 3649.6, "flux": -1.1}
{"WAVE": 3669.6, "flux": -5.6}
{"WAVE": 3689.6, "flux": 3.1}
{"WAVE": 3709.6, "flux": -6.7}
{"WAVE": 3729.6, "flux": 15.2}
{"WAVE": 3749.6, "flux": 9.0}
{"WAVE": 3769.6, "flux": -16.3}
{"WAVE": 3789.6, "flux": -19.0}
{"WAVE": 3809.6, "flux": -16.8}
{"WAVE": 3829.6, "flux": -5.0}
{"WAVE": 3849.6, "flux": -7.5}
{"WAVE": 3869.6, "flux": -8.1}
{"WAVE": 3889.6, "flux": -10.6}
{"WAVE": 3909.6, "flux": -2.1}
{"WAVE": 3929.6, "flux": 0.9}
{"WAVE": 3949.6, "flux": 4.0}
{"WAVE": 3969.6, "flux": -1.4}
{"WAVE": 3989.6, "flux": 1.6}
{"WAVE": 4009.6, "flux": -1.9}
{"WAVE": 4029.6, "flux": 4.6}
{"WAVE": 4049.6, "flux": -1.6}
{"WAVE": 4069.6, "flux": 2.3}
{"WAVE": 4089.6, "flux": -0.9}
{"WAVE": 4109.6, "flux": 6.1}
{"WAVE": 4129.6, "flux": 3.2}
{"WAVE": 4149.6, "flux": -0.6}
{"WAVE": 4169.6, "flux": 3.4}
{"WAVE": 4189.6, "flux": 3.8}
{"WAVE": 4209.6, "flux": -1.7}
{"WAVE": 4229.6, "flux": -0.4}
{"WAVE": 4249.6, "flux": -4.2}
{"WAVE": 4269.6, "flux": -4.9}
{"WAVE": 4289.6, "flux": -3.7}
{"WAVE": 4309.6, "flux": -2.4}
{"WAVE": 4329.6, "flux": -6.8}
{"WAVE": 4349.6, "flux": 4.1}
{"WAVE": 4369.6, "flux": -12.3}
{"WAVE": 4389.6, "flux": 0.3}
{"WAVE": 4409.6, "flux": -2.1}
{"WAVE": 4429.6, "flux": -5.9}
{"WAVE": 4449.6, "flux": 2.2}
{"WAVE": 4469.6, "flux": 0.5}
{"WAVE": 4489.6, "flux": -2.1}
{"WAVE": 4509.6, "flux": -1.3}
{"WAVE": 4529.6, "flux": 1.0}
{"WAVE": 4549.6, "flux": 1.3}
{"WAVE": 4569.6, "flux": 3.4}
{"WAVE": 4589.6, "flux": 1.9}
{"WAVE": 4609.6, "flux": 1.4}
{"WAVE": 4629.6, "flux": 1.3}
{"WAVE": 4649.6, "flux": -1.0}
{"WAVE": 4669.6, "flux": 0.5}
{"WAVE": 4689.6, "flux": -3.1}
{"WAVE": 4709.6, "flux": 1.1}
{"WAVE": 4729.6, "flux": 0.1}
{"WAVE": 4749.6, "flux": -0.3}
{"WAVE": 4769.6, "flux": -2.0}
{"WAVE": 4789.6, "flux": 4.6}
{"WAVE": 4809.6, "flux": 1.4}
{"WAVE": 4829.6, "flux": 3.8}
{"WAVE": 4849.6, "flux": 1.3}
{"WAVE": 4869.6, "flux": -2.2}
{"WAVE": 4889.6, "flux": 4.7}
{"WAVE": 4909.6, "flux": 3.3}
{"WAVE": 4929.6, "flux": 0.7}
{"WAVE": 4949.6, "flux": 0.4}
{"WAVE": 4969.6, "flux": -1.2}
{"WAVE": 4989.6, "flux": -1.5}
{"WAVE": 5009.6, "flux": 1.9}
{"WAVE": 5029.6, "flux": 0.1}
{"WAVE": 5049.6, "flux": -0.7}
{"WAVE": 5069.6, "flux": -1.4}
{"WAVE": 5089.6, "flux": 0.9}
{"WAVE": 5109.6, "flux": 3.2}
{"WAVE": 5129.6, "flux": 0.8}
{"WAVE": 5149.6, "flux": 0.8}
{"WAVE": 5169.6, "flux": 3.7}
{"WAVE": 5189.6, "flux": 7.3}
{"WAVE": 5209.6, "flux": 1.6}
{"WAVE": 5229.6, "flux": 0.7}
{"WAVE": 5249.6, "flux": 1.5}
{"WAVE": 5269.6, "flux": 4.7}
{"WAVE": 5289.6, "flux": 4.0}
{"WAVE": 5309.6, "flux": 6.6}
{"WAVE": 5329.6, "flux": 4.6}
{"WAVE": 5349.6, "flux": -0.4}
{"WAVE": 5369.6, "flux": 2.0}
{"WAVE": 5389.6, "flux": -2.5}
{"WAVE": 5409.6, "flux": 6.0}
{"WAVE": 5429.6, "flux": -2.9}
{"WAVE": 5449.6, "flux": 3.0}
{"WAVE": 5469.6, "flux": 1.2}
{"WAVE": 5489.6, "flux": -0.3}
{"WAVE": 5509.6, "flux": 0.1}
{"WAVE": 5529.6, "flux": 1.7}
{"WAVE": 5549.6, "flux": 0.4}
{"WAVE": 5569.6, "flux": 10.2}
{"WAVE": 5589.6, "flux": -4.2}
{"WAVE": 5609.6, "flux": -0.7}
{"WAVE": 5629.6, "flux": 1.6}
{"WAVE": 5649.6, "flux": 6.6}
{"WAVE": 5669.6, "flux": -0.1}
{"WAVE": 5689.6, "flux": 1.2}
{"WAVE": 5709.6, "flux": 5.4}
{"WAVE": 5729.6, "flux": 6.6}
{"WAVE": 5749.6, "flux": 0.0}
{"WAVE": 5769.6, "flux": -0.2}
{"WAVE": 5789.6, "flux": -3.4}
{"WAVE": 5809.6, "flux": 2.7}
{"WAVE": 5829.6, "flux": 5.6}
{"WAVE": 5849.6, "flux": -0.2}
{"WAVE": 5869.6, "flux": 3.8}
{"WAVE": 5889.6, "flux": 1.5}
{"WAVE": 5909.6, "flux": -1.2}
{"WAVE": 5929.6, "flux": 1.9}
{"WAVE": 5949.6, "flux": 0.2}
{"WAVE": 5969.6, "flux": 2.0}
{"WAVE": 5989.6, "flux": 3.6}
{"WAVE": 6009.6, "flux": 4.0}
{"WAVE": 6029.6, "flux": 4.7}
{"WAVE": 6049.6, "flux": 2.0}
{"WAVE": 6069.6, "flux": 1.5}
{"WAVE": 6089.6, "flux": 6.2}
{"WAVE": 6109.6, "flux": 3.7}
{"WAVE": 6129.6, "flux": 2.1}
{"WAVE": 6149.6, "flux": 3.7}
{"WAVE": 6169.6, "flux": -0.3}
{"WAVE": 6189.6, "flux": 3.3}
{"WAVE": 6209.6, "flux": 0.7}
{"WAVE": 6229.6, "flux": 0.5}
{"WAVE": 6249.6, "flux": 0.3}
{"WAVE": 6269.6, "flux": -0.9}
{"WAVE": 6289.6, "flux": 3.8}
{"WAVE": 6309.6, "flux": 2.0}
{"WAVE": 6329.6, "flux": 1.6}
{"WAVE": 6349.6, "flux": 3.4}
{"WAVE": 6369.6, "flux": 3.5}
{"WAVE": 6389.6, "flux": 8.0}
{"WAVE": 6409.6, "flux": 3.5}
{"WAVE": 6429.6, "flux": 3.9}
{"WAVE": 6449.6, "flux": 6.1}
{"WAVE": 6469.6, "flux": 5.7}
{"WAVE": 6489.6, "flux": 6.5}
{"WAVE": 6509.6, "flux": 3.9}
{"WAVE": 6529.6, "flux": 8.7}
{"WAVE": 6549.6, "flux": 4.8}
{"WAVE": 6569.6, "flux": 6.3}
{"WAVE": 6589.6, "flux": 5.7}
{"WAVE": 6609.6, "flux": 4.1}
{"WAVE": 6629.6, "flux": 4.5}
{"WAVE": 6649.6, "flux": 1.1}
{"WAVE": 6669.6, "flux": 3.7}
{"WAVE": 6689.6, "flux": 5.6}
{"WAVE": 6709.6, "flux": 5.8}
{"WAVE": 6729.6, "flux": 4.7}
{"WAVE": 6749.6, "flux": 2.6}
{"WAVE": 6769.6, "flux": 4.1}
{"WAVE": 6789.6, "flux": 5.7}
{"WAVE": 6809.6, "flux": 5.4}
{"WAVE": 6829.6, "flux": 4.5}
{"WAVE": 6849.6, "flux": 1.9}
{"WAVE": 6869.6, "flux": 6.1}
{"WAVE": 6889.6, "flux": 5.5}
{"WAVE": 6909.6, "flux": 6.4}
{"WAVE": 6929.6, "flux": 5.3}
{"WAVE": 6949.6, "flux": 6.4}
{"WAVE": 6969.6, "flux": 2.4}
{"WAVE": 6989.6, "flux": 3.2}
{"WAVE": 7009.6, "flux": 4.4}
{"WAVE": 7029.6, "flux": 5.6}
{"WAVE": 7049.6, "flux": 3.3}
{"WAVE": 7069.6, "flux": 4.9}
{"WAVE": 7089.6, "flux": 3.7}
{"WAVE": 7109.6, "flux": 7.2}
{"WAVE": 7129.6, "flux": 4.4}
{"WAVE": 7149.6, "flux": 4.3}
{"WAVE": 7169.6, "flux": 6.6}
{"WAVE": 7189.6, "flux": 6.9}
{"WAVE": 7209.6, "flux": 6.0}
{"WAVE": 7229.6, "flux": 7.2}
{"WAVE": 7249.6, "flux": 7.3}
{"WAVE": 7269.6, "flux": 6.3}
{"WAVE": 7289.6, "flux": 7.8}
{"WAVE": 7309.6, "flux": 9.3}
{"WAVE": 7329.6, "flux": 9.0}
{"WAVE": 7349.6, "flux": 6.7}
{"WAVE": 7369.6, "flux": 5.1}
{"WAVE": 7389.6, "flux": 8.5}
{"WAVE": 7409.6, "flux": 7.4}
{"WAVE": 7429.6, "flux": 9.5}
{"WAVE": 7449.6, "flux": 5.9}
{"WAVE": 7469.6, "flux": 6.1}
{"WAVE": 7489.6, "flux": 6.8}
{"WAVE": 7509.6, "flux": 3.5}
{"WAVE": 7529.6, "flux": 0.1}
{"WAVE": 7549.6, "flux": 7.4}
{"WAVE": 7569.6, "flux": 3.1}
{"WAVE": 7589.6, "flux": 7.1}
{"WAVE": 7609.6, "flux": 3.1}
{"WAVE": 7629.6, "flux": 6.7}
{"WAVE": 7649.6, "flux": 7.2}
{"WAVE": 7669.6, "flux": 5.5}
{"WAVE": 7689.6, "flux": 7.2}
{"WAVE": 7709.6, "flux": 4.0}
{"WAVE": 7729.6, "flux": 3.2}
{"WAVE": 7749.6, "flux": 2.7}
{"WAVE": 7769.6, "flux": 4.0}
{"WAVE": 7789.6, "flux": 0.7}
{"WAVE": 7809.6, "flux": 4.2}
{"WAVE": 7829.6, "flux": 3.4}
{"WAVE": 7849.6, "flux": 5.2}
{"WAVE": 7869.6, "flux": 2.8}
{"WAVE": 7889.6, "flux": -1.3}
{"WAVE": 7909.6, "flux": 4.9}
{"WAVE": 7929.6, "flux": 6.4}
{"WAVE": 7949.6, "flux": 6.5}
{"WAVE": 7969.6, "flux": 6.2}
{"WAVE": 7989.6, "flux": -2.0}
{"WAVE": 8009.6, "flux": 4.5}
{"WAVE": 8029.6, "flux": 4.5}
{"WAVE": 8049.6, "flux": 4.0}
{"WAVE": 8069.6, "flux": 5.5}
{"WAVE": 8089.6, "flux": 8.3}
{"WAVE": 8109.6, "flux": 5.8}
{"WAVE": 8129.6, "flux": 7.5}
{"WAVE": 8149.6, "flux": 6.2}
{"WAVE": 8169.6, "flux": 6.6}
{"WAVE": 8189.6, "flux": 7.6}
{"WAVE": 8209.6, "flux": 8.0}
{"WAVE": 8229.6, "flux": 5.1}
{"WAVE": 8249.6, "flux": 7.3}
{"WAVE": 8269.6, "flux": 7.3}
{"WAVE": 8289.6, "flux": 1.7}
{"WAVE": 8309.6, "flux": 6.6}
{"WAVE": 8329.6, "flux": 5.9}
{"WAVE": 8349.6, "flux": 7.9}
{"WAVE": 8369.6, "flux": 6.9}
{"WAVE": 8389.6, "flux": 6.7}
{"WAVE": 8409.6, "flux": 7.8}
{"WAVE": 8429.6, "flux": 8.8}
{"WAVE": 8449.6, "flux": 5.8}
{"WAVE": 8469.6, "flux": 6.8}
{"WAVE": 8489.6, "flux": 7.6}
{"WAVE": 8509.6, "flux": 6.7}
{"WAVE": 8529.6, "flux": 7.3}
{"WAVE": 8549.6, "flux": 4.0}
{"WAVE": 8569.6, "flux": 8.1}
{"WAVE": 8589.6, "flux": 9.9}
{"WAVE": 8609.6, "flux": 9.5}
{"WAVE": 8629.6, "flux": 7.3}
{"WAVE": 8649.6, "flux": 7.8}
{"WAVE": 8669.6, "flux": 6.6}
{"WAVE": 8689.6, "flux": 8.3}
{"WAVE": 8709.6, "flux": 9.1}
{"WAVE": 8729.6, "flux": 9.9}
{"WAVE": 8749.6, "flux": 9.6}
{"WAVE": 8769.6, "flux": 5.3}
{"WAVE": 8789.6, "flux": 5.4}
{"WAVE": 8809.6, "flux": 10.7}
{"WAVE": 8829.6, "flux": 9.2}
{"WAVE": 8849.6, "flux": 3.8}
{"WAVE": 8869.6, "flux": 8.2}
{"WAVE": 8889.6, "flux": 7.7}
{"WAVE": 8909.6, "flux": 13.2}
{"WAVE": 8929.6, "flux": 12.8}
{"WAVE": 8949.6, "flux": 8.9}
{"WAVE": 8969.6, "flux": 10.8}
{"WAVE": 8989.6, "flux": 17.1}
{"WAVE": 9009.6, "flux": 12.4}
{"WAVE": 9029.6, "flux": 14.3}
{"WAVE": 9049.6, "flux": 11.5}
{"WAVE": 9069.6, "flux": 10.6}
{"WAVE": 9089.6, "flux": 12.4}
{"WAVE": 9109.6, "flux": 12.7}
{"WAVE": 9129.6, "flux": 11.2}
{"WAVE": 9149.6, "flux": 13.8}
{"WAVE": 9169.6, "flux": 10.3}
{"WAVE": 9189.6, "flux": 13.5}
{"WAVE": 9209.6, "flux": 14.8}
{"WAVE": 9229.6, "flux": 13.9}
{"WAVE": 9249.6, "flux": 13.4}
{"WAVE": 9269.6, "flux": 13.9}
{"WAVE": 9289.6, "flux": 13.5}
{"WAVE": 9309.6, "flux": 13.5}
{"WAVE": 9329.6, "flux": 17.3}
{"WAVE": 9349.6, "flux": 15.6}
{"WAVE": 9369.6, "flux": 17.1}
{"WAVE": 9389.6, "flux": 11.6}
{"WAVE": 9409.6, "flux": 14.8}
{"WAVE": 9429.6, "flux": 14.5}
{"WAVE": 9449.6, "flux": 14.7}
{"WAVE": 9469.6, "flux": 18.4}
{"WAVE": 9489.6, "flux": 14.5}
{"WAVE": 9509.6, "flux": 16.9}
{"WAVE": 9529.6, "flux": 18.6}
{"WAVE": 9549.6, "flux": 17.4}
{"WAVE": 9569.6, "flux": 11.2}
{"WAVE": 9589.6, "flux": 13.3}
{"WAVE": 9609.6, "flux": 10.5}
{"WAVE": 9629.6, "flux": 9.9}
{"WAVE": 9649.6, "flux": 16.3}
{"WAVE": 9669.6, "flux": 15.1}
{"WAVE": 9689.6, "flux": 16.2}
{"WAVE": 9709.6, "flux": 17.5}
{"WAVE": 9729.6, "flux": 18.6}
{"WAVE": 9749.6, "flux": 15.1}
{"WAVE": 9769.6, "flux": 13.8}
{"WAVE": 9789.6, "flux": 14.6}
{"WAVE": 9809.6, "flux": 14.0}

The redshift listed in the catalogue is 1.23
